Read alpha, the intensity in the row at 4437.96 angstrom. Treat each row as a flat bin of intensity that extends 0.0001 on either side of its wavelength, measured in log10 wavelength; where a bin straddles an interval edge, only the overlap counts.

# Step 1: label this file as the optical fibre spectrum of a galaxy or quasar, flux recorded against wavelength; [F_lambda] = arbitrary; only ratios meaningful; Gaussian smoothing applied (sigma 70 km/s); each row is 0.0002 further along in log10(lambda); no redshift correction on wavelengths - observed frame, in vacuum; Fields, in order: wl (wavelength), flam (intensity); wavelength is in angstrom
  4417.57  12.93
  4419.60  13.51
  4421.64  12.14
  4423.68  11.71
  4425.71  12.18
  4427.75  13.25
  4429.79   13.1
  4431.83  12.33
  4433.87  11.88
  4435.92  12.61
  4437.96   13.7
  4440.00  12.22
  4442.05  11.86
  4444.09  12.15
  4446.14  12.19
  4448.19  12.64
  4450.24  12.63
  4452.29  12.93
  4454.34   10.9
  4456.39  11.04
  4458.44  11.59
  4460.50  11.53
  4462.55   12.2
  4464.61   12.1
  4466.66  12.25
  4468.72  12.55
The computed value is 13.7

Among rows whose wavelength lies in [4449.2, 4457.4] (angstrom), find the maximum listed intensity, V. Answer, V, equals 12.93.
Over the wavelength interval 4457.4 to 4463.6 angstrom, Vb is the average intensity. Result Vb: 11.8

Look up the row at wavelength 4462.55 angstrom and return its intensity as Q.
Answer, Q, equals 12.2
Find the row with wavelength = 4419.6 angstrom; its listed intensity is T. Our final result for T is 13.51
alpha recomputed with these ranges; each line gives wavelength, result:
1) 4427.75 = 13.25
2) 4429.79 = 13.1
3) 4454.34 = 10.9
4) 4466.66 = 12.25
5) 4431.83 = 12.33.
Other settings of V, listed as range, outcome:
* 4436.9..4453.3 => 13.7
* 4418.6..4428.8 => 13.51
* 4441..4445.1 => 12.15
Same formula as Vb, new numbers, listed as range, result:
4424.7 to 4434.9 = 12.5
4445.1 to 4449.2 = 12.4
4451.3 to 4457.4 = 11.6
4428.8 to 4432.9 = 12.7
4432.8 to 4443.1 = 12.5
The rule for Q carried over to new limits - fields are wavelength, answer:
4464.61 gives 12.1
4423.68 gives 11.71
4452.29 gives 12.93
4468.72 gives 12.55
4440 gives 12.22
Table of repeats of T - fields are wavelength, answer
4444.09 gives 12.15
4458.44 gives 11.59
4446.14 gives 12.19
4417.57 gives 12.93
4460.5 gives 11.53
